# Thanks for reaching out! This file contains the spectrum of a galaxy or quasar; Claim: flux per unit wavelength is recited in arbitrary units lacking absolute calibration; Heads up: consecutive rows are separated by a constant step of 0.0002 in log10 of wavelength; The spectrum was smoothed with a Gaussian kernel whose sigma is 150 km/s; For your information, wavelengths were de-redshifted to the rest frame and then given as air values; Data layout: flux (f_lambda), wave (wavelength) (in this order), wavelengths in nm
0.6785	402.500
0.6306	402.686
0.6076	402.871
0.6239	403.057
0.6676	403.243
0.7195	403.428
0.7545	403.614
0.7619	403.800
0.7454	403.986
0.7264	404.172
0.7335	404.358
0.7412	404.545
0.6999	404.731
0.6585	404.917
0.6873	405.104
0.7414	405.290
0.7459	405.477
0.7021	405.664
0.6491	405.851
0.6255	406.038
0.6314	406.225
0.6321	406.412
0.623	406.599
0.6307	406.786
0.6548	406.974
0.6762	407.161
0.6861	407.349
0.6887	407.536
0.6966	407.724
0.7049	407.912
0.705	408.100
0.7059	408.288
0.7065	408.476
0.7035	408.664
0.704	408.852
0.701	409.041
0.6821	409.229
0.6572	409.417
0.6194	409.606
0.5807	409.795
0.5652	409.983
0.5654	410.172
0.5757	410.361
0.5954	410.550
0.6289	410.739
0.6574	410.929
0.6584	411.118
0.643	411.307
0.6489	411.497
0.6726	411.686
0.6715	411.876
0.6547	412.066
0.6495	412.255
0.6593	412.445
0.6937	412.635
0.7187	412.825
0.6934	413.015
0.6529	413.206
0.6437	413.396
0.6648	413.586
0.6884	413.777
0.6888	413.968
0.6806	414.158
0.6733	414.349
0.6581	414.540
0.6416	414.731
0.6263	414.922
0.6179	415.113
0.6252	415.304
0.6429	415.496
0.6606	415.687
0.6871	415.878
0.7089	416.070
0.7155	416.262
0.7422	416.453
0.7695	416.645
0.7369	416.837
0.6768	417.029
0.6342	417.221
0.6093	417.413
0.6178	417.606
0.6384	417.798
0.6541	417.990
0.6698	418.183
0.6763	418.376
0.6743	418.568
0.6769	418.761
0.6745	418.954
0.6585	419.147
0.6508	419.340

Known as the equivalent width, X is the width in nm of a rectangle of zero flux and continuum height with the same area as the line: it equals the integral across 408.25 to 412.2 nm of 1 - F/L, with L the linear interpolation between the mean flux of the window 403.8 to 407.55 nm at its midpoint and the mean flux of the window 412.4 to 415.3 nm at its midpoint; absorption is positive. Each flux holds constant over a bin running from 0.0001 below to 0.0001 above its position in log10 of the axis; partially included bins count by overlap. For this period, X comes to 0.16 nm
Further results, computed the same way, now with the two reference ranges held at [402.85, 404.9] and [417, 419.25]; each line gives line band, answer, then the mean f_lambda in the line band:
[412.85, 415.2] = 0.03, 0.663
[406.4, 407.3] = 0.07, 0.646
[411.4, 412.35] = 0.03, 0.659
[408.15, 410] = 0.06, 0.668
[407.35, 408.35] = -0.01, 0.699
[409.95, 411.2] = 0.14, 0.608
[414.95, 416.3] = 0.01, 0.661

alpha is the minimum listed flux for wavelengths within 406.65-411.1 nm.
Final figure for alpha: 0.5652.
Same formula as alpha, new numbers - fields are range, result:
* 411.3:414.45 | 0.643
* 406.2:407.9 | 0.623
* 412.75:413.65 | 0.6437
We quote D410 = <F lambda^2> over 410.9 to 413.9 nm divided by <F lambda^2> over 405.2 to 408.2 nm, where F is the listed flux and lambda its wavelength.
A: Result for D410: 1.0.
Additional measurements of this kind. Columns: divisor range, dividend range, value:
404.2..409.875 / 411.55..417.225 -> 1.03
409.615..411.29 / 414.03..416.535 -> 1.13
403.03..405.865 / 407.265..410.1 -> 0.96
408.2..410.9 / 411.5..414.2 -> 1.06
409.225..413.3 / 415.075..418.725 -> 1.08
